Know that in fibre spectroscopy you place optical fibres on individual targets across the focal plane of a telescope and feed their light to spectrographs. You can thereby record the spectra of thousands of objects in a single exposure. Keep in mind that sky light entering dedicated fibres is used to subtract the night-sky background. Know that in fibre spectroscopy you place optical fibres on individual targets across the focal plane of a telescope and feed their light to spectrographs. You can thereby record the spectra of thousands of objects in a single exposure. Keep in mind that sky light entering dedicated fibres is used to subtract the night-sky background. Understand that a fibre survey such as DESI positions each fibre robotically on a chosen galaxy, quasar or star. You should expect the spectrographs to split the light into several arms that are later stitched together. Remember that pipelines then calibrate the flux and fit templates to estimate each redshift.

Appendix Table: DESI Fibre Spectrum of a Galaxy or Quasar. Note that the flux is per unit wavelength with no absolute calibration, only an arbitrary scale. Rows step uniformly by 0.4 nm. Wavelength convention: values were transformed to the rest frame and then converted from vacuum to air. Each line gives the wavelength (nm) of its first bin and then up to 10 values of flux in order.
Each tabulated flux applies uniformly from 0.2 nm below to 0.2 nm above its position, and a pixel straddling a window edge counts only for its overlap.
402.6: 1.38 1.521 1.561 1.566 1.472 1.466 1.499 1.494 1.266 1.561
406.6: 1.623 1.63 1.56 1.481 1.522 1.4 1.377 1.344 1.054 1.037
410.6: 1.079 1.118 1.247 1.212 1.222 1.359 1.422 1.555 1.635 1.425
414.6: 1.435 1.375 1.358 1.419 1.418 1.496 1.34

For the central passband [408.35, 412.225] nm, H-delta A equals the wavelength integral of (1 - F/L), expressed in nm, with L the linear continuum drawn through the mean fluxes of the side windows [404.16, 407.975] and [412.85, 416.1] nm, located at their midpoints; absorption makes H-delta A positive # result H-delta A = 0.70 nm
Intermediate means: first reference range 1.51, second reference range 1.45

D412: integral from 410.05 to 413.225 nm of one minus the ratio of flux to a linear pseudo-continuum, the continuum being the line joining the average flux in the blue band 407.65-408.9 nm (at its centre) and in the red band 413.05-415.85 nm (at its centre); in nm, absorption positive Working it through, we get 0.525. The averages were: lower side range 1.46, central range 1.22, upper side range 1.46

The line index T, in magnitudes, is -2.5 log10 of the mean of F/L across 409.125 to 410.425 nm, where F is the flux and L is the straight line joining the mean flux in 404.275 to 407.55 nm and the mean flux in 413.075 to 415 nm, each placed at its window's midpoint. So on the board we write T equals 0.28 mag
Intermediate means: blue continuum 1.51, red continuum 1.49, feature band 1.16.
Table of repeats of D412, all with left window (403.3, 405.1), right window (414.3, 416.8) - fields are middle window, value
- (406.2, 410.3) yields 0.16 nm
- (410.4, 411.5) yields 0.24 nm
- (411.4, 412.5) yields 0.16 nm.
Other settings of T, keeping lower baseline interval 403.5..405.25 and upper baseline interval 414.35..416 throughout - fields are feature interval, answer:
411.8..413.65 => 0.034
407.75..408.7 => -0.005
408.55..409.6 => 0.068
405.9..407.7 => -0.063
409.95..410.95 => 0.329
